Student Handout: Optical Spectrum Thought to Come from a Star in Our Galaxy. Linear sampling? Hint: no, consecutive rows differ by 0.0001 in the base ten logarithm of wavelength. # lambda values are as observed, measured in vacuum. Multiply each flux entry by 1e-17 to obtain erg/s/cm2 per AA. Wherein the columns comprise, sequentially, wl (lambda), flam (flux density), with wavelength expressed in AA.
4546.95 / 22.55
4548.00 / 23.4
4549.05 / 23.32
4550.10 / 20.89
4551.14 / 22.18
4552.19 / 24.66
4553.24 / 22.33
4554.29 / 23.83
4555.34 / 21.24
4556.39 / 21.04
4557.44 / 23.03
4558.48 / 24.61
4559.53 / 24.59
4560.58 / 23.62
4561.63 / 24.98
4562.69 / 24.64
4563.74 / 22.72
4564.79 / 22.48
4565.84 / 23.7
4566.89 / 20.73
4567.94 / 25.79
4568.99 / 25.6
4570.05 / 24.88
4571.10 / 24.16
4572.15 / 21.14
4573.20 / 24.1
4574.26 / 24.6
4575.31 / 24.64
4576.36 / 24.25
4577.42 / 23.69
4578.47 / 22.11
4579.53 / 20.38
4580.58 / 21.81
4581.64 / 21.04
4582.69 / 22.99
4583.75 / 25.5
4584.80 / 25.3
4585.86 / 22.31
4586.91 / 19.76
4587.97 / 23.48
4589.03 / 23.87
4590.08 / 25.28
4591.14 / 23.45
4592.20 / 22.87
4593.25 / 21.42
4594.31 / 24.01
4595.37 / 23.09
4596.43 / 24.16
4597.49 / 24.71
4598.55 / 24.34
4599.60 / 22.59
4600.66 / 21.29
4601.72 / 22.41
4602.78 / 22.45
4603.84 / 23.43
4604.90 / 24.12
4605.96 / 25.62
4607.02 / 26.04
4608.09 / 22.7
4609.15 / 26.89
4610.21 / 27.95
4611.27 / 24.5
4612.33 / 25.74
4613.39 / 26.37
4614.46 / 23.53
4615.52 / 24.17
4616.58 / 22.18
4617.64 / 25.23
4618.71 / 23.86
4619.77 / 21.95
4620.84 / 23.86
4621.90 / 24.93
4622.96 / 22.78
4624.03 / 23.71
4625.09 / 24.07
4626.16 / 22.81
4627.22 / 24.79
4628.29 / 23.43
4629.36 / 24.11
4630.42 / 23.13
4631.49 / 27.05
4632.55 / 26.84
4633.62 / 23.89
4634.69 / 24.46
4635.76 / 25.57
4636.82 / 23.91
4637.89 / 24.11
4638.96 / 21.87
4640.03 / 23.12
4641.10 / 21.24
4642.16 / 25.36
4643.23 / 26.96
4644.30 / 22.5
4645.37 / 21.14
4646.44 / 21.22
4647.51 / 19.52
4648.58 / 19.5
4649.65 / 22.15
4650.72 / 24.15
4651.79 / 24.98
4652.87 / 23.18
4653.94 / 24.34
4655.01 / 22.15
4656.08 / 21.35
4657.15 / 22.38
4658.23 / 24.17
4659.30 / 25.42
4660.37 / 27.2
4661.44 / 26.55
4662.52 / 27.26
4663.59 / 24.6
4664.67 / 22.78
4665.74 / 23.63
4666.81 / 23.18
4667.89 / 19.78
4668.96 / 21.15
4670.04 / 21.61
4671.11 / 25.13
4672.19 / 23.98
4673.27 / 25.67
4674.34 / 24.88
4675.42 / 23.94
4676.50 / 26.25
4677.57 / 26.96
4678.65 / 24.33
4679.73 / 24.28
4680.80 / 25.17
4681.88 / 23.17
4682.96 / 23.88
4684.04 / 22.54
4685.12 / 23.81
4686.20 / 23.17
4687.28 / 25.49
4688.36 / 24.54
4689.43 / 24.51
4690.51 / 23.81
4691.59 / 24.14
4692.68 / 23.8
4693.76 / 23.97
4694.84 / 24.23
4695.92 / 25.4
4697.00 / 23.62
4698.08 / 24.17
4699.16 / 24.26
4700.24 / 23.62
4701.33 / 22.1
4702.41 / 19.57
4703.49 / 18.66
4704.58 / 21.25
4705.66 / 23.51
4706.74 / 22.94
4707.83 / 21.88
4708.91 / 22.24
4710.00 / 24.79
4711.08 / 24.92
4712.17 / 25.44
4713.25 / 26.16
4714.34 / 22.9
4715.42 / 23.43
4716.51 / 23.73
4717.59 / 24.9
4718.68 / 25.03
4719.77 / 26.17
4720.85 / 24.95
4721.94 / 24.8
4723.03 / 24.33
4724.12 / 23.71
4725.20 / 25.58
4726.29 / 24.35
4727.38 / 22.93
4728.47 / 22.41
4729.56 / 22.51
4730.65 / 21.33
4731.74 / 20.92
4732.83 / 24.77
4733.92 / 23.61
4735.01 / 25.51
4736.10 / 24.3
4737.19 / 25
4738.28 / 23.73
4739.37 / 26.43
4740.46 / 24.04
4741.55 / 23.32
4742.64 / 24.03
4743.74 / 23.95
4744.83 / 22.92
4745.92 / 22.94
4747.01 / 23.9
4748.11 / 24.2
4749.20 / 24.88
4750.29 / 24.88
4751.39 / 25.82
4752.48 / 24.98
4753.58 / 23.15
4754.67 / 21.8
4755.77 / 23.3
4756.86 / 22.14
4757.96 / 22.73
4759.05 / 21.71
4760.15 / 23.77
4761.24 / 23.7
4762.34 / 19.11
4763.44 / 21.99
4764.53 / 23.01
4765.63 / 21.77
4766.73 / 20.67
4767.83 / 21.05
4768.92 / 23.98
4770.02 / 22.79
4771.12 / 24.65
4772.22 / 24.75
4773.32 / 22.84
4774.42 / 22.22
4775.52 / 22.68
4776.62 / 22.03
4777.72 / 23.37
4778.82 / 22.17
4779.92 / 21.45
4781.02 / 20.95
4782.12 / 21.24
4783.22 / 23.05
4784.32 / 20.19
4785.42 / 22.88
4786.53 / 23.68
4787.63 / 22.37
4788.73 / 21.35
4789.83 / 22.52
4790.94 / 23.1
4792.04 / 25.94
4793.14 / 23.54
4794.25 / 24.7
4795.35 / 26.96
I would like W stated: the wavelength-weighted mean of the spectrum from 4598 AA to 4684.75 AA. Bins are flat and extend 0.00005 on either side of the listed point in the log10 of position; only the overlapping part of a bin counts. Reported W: 23.9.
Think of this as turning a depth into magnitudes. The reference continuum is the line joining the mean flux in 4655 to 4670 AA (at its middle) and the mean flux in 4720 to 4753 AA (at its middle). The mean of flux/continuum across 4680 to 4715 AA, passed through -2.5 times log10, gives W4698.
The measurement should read 0.01 mag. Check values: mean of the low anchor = 23.7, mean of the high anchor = 24.1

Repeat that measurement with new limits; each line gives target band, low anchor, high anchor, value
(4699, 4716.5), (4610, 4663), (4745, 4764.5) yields 0.02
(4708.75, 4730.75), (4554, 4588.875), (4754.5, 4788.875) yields -0.07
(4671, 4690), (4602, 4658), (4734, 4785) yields -0.05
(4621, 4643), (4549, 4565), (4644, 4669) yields -0.04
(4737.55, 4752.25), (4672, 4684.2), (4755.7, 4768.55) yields -0.08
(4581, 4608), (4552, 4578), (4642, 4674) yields 0.01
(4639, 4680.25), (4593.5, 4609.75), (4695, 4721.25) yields 0.00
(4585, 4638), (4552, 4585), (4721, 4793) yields -0.03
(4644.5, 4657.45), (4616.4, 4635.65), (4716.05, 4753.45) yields 0.09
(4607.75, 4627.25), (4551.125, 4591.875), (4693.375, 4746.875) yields -0.04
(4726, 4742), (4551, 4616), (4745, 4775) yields -0.02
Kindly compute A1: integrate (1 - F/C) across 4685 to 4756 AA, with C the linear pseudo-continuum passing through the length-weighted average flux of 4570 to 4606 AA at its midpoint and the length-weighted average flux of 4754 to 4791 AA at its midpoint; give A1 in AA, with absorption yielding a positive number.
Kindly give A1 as -3.7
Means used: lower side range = 23.2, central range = 23.8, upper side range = 22.4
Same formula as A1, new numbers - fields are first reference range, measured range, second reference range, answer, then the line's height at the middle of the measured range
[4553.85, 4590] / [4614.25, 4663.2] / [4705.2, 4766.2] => -0.5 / 23.5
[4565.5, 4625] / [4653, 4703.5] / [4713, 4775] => -0.6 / 23.6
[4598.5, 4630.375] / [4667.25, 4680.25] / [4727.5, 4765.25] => -0.1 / 23.8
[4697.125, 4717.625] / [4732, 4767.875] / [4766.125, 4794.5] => -0.9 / 22.9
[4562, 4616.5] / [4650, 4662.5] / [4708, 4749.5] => -0.2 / 23.9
